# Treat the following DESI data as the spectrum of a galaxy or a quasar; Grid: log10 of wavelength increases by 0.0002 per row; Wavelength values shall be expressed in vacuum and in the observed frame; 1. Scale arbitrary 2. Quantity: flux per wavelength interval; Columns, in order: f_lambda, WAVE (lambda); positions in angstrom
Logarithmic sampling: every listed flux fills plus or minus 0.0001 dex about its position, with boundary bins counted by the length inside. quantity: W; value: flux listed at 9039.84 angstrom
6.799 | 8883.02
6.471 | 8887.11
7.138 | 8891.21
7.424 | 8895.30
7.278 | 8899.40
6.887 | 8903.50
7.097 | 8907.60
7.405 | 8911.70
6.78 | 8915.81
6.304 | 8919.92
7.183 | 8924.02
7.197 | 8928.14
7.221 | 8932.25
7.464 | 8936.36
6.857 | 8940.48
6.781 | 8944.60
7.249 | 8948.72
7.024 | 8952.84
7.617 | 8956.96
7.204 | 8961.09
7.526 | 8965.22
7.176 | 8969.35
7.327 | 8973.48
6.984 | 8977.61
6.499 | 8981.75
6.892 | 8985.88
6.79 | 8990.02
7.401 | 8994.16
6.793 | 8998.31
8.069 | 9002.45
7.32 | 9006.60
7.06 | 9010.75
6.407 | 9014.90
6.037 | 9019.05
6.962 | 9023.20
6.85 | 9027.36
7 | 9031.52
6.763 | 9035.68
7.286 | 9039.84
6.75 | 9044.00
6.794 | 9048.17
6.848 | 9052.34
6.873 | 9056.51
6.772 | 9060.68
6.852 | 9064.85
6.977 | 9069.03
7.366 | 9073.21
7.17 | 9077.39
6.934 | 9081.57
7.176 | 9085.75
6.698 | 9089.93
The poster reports 7.286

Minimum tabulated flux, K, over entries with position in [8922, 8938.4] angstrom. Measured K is 7.183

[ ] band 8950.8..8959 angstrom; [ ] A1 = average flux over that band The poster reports 7.32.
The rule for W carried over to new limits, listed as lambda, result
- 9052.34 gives 6.848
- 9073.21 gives 7.366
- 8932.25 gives 7.221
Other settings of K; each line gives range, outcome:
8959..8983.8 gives 6.499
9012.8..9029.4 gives 6.037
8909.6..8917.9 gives 6.78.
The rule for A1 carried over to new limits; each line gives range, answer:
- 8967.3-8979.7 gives 7.16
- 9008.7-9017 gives 6.73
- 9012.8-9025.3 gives 6.47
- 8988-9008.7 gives 7.27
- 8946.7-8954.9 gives 7.14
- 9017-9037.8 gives 6.72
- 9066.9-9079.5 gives 7.17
